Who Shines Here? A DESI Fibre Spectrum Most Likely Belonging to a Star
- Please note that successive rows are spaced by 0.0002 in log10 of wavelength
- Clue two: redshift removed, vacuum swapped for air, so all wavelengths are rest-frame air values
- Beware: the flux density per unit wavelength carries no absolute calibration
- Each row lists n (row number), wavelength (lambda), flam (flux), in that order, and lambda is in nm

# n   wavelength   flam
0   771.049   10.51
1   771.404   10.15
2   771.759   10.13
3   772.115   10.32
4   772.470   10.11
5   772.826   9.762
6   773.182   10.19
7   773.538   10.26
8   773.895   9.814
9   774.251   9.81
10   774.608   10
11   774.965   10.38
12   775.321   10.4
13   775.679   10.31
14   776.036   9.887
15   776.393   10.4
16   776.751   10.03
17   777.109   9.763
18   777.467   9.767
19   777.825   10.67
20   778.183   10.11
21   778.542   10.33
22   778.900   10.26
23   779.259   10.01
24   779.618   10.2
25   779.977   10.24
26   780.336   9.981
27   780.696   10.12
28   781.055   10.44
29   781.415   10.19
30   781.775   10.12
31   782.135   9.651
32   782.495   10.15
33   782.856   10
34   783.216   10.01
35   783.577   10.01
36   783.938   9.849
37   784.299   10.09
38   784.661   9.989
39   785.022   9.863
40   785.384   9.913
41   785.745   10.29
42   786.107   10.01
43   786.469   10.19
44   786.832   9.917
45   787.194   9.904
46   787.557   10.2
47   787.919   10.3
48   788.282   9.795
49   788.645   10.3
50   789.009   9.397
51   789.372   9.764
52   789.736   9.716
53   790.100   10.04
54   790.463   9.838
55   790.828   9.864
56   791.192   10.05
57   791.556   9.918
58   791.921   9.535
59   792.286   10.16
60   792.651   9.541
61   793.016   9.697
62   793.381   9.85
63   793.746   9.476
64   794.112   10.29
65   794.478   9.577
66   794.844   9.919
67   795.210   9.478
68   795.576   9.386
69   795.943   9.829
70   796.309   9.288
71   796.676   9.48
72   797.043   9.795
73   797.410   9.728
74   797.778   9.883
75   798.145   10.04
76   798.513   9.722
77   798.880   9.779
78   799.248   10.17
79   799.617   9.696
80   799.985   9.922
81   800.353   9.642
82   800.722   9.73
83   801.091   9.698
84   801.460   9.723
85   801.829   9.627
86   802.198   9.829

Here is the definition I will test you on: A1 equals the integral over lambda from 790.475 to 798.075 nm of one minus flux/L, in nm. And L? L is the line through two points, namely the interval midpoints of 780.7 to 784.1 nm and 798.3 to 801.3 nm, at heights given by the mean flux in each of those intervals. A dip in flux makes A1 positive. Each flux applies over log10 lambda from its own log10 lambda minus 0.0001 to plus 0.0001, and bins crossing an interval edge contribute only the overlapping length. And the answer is 0.103 nm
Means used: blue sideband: 10.1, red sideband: 9.8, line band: 9.74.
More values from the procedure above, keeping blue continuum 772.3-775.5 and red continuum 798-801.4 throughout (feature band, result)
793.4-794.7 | 0.010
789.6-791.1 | 0.005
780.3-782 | -0.028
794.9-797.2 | 0.068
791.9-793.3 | 0.018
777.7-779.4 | -0.040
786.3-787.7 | -0.014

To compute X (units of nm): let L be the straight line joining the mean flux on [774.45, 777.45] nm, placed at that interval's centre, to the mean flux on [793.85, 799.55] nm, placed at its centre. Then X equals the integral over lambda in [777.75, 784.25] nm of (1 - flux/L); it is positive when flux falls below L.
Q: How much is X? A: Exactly -0.055 nm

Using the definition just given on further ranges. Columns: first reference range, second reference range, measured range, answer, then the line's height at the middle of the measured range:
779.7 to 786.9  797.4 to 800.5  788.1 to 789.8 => 0.03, 9.98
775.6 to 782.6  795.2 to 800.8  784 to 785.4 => 0.01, 10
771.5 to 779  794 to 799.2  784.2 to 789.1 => -0.05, 9.92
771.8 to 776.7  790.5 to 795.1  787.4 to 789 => -0.03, 9.89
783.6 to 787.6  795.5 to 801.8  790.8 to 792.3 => 0.00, 9.89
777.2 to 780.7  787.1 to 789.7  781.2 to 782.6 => 0.01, 10.1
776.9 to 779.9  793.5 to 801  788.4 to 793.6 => 0.02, 9.87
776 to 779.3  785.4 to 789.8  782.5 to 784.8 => 0.01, 10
